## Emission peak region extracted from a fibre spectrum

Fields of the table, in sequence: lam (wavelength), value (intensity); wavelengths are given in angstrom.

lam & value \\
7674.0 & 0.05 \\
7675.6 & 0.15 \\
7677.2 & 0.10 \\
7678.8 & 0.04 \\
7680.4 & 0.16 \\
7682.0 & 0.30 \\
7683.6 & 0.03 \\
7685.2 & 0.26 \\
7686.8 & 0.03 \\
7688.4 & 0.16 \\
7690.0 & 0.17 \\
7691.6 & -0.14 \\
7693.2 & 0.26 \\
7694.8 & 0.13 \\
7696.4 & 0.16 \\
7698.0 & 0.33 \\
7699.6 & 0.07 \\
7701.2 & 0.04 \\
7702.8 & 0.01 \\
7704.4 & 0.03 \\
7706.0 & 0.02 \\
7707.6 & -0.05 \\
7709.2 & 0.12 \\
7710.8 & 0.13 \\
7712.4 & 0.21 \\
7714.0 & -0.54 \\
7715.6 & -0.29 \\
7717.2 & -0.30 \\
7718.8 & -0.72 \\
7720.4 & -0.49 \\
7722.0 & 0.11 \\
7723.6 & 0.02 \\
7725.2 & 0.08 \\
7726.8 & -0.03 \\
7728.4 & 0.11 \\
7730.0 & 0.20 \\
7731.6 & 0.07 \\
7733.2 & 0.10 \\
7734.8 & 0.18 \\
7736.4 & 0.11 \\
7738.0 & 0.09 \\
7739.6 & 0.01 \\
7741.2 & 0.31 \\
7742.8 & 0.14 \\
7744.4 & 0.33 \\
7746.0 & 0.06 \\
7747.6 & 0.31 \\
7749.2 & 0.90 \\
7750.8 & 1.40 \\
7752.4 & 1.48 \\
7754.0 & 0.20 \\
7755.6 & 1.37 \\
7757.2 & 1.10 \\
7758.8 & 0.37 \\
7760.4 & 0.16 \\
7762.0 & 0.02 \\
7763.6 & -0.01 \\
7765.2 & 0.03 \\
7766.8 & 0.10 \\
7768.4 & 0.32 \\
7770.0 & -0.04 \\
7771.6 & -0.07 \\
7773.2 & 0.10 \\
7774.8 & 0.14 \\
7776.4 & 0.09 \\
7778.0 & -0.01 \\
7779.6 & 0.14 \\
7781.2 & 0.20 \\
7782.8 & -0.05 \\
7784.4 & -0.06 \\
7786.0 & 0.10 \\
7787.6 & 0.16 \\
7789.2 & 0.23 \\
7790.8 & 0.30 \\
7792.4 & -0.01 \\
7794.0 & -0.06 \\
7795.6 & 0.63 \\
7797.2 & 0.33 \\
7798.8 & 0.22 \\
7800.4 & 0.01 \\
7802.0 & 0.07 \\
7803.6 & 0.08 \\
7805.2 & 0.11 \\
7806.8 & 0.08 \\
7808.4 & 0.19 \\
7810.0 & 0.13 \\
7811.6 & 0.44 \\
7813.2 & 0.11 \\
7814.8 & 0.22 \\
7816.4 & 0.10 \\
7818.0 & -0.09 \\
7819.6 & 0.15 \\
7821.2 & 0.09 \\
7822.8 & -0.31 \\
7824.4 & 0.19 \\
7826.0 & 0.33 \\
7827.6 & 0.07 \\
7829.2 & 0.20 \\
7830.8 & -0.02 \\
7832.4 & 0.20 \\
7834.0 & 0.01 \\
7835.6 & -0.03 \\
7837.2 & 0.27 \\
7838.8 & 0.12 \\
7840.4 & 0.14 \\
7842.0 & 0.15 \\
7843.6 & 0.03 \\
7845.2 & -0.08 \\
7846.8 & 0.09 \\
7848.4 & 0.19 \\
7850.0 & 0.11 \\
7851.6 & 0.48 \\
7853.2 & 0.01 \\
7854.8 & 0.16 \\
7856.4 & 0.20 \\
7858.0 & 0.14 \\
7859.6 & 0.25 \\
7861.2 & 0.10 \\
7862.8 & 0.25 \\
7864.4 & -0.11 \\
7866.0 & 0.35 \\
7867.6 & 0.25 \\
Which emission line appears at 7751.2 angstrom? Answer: [O II]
